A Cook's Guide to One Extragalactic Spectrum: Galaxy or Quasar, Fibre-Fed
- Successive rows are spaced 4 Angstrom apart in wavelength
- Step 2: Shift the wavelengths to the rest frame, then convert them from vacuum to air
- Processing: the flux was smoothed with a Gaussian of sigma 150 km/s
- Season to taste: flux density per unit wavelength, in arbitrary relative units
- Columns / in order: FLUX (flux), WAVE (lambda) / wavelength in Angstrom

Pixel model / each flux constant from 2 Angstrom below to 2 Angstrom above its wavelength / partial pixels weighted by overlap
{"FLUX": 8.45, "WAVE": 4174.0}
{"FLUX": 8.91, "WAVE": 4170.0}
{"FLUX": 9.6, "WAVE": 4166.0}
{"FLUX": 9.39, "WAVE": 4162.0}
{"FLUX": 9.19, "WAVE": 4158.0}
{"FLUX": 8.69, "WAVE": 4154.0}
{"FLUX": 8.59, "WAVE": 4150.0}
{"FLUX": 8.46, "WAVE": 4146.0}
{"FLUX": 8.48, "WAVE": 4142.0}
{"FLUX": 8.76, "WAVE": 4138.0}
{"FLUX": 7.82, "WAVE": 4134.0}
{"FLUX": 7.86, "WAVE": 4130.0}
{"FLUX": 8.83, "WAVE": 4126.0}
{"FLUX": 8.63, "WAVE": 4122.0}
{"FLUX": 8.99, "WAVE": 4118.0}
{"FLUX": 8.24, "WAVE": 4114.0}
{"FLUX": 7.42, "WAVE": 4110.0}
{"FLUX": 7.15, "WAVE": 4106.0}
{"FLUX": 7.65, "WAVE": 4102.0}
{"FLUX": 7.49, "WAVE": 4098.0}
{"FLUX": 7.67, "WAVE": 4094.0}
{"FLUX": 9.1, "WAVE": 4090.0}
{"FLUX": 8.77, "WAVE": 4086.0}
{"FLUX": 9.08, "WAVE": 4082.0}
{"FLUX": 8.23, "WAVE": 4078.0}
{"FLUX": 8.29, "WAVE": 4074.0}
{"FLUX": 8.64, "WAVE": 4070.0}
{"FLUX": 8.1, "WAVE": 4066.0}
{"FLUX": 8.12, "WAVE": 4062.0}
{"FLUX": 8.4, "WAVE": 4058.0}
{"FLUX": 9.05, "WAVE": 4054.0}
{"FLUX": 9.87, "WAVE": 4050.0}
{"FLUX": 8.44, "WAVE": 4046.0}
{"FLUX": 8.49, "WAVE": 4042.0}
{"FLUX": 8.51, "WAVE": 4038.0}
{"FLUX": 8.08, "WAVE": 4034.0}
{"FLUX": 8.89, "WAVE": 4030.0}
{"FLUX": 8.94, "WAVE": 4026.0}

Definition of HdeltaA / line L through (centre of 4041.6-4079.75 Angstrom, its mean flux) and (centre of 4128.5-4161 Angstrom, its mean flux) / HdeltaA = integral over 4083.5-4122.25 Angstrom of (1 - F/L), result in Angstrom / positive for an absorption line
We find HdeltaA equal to 2.0 Angstrom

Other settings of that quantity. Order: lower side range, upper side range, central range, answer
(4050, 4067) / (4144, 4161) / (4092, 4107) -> 2.02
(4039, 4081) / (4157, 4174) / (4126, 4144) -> 1.42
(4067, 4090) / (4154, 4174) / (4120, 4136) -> 1.13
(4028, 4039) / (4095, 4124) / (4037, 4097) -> -2.35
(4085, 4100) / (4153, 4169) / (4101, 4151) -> 2.83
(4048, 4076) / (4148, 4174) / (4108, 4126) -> 0.96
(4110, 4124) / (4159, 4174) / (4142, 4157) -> 0.54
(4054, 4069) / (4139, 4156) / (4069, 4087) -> -0.43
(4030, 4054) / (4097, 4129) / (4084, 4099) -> -0.08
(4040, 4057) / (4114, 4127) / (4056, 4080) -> 1.56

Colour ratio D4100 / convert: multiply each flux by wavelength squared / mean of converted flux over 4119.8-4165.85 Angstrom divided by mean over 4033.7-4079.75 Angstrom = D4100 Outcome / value 1.06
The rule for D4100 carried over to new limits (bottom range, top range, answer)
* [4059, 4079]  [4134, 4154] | 1.07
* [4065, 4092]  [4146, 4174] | 1.08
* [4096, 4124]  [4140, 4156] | 1.10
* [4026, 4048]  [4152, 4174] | 1.13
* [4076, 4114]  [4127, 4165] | 1.09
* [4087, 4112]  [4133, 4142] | 1.10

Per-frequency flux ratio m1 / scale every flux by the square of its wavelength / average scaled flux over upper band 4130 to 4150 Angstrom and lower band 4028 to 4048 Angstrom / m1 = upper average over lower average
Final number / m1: 1.03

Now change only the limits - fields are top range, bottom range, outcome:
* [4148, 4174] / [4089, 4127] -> 1.15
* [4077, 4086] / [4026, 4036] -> 1.04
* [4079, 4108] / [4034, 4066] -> 0.96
